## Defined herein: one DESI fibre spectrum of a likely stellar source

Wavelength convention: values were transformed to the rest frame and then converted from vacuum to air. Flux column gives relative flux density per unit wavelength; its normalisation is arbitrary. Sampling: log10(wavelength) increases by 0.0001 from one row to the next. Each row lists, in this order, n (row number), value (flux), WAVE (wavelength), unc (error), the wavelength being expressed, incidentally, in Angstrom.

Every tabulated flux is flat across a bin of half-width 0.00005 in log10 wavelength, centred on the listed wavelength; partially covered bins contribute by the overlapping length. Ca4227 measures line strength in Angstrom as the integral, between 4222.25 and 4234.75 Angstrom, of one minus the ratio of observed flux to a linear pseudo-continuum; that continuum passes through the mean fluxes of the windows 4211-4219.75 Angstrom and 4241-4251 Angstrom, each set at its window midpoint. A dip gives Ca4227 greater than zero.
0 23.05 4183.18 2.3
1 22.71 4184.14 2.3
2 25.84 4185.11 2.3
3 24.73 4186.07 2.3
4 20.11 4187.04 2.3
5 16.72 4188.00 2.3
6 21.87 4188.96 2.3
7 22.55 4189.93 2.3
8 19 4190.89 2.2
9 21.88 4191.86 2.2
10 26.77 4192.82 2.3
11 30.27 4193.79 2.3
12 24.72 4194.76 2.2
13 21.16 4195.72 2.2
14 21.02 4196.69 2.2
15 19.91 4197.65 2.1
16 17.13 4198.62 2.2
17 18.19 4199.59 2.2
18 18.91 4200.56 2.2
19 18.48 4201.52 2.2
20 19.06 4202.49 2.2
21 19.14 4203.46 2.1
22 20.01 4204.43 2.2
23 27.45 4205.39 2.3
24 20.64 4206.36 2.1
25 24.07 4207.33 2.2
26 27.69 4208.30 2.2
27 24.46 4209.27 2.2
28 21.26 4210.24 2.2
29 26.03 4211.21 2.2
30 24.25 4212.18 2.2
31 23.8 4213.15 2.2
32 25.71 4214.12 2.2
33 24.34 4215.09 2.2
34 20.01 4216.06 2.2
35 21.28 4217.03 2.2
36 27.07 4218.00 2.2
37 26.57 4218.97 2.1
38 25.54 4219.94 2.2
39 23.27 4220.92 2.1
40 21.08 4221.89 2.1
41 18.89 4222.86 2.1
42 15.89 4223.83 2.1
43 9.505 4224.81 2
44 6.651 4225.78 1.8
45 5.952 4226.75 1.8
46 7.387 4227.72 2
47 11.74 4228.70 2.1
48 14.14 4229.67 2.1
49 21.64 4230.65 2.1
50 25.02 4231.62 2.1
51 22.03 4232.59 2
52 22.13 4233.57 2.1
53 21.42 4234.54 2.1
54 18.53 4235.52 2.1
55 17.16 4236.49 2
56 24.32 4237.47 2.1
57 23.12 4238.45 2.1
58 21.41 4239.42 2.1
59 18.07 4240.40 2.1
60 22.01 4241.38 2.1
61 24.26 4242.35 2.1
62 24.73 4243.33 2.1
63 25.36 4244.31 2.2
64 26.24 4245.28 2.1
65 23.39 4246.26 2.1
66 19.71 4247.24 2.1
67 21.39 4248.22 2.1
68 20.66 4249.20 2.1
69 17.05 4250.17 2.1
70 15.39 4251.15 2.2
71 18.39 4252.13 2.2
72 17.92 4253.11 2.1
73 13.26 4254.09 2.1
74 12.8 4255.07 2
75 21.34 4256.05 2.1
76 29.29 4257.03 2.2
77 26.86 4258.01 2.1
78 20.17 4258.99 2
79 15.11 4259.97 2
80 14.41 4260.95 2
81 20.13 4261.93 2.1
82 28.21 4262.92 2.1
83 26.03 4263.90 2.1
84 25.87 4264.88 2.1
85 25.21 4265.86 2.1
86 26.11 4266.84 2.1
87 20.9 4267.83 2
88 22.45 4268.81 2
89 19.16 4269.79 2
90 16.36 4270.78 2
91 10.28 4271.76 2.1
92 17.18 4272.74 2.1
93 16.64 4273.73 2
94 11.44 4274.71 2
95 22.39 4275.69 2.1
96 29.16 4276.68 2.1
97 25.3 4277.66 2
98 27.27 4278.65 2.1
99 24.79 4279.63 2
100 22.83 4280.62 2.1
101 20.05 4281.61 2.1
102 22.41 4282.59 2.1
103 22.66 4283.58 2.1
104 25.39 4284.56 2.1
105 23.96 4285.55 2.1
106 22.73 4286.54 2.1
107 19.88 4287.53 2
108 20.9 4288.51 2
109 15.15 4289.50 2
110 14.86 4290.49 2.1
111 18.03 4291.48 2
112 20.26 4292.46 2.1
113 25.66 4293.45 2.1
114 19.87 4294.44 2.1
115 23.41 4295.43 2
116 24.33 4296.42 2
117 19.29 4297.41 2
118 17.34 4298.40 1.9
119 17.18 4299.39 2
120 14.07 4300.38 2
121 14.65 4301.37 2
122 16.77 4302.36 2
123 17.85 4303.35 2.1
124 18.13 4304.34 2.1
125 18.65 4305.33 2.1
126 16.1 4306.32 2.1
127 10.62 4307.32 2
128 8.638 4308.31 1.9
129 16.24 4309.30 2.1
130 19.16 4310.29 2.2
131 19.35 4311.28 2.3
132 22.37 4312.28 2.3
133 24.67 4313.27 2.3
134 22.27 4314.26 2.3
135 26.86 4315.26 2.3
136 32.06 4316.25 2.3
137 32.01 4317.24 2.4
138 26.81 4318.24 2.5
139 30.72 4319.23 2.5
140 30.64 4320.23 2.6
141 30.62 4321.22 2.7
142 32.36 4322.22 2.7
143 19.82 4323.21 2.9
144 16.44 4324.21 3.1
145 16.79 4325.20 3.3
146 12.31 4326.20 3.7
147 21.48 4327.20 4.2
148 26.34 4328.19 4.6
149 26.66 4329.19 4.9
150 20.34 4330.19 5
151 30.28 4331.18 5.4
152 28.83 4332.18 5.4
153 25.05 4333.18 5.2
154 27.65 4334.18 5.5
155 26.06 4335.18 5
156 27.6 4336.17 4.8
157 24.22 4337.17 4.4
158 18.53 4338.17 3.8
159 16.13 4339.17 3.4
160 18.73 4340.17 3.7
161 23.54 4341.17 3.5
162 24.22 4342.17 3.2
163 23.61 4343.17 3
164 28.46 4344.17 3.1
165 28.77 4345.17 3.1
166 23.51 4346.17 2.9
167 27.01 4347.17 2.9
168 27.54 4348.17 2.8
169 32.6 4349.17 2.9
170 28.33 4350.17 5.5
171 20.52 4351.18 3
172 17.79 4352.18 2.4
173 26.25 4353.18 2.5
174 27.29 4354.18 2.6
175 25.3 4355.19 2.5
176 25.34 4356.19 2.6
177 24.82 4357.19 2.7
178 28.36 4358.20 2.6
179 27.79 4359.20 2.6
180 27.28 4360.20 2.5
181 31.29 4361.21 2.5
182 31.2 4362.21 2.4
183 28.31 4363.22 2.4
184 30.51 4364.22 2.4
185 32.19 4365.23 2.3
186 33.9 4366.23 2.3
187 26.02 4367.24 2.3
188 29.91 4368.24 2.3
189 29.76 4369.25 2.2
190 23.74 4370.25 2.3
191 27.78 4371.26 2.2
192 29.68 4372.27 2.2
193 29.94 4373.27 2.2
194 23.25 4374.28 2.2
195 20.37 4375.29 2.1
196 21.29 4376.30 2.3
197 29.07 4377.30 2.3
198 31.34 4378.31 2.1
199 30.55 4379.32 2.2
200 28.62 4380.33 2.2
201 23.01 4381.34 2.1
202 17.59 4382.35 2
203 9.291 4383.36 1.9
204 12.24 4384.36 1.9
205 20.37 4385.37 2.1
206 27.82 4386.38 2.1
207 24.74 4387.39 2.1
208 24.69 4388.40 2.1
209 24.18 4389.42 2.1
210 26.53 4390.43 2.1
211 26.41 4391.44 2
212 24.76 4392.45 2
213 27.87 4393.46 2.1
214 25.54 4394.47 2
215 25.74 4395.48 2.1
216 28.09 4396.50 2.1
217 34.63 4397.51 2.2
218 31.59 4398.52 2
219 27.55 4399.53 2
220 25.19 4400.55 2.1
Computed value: 4.22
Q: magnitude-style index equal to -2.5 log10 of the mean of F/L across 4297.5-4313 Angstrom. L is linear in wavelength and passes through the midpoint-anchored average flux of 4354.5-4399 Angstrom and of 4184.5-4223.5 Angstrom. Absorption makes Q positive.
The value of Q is 0.43 mag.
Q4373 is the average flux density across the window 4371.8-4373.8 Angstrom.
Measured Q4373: 29.8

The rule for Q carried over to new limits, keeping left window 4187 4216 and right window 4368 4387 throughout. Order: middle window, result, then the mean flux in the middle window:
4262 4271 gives -0.02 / 23.4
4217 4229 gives 0.31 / 16.9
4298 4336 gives 0.08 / 22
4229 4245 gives 0.06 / 21.5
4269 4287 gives 0.10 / 21.1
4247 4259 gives 0.17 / 19.5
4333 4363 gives -0.06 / 25.5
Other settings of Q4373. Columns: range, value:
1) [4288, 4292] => 17.3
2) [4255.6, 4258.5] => 25.9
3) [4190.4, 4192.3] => 20.4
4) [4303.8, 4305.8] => 18.4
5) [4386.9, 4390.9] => 25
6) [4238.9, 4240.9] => 19.8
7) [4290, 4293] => 17.9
